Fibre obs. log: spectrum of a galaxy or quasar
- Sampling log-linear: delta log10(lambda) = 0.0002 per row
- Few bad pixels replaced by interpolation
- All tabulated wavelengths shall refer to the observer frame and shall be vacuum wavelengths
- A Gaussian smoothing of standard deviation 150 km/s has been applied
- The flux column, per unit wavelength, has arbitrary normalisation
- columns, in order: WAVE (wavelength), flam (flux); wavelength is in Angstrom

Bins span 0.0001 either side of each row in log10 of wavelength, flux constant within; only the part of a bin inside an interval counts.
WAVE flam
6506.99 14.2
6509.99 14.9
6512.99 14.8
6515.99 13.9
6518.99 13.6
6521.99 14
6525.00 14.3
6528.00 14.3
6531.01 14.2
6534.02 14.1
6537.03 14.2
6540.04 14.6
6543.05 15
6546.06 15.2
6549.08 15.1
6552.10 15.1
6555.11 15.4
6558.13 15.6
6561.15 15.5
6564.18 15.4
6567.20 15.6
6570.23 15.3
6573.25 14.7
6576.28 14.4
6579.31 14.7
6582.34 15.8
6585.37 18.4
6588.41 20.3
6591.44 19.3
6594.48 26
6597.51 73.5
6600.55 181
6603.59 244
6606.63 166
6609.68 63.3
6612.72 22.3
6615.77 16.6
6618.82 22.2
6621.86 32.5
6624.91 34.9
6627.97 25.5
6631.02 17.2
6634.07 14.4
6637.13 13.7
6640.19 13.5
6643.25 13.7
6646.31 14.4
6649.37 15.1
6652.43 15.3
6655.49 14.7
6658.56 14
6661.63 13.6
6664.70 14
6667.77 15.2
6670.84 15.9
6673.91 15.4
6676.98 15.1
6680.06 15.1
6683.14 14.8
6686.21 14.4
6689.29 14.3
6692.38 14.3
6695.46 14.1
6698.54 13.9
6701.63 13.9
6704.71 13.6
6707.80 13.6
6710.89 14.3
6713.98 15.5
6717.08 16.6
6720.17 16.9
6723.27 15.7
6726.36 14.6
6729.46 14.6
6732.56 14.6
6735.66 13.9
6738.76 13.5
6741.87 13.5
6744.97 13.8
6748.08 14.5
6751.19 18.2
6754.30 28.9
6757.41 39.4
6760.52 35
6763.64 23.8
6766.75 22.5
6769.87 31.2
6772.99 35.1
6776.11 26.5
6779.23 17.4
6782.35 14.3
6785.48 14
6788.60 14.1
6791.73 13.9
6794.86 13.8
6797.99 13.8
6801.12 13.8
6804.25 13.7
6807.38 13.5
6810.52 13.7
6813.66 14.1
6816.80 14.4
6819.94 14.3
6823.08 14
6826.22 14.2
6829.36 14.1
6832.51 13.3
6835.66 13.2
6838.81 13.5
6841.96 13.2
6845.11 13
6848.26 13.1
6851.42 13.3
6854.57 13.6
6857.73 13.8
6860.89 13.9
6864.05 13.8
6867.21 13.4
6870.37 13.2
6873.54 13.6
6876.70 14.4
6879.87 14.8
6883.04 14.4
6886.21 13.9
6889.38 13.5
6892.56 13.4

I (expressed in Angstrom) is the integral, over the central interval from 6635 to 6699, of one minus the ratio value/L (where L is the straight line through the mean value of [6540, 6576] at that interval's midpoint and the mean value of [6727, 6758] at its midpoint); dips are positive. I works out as 8.4 Angstrom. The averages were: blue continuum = 15.2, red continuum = 17.7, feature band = 14.5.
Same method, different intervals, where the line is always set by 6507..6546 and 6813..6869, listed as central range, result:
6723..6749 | -0.61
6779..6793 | -0.72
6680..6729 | -2.62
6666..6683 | -1.51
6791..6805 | -0.04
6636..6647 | 0.25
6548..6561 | -0.94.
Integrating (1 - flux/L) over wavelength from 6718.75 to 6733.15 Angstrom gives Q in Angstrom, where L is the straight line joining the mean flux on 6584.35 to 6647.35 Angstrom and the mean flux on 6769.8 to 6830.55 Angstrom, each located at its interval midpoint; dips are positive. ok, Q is 7.1 Angstrom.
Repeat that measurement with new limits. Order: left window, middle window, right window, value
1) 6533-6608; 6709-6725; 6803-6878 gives 6.2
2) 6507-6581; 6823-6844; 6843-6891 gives 0.3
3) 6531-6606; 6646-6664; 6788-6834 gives 8.8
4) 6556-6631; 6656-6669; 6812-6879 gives 7.9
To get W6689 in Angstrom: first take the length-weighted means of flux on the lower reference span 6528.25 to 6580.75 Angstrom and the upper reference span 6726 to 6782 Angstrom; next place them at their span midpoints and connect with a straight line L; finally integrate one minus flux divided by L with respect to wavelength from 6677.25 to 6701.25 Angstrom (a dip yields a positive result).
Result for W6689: 6.3 Angstrom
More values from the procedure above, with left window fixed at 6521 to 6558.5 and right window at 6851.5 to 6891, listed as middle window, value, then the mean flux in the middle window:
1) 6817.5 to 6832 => -0.15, 14.1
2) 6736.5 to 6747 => 0.38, 13.7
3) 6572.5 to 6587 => -1.10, 15.7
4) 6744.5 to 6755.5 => -3.79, 19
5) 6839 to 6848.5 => 0.51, 13.2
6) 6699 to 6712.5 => 0.38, 13.9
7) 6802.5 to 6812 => 0.25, 13.6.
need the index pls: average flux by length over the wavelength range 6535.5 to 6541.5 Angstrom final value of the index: 14.4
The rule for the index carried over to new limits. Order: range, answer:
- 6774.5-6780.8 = 22.1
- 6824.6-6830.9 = 14.2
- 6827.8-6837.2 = 13.5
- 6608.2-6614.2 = 42.8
